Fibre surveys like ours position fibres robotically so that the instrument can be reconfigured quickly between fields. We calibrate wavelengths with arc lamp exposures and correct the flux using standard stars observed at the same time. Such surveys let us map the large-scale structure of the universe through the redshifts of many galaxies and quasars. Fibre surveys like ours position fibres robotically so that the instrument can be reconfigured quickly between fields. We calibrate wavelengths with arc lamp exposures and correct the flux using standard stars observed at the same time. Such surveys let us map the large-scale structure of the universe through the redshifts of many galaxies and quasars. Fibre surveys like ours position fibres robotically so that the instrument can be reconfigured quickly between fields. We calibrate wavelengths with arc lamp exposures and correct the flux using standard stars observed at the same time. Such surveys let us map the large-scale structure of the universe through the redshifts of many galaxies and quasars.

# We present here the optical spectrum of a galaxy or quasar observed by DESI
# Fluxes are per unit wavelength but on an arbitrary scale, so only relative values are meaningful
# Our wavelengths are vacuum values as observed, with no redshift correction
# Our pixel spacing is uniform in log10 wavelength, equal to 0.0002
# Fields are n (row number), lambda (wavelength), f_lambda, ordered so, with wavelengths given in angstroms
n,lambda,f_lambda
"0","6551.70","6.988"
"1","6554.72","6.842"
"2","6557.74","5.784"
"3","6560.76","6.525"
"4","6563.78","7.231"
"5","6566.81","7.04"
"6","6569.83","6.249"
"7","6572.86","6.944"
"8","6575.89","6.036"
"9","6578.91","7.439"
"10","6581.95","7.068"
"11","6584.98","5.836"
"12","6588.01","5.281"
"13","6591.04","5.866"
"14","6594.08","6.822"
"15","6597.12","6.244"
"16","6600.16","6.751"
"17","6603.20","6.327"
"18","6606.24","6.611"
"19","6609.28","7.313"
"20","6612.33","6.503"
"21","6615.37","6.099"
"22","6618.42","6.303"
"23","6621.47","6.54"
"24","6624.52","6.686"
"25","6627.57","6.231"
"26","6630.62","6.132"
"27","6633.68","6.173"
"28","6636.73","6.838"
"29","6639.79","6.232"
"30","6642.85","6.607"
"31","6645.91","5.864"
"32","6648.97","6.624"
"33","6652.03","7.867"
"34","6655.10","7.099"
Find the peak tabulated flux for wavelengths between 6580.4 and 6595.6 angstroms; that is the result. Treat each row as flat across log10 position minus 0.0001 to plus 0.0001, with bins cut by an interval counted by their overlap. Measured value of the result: 7.068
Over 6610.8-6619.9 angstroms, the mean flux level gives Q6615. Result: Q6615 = 6.3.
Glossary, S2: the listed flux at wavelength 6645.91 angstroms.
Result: 5.864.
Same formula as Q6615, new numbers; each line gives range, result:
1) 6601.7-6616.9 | 6.57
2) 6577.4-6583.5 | 7.24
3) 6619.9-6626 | 6.61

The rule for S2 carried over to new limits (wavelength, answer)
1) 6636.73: 6.838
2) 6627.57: 6.231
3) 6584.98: 5.836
